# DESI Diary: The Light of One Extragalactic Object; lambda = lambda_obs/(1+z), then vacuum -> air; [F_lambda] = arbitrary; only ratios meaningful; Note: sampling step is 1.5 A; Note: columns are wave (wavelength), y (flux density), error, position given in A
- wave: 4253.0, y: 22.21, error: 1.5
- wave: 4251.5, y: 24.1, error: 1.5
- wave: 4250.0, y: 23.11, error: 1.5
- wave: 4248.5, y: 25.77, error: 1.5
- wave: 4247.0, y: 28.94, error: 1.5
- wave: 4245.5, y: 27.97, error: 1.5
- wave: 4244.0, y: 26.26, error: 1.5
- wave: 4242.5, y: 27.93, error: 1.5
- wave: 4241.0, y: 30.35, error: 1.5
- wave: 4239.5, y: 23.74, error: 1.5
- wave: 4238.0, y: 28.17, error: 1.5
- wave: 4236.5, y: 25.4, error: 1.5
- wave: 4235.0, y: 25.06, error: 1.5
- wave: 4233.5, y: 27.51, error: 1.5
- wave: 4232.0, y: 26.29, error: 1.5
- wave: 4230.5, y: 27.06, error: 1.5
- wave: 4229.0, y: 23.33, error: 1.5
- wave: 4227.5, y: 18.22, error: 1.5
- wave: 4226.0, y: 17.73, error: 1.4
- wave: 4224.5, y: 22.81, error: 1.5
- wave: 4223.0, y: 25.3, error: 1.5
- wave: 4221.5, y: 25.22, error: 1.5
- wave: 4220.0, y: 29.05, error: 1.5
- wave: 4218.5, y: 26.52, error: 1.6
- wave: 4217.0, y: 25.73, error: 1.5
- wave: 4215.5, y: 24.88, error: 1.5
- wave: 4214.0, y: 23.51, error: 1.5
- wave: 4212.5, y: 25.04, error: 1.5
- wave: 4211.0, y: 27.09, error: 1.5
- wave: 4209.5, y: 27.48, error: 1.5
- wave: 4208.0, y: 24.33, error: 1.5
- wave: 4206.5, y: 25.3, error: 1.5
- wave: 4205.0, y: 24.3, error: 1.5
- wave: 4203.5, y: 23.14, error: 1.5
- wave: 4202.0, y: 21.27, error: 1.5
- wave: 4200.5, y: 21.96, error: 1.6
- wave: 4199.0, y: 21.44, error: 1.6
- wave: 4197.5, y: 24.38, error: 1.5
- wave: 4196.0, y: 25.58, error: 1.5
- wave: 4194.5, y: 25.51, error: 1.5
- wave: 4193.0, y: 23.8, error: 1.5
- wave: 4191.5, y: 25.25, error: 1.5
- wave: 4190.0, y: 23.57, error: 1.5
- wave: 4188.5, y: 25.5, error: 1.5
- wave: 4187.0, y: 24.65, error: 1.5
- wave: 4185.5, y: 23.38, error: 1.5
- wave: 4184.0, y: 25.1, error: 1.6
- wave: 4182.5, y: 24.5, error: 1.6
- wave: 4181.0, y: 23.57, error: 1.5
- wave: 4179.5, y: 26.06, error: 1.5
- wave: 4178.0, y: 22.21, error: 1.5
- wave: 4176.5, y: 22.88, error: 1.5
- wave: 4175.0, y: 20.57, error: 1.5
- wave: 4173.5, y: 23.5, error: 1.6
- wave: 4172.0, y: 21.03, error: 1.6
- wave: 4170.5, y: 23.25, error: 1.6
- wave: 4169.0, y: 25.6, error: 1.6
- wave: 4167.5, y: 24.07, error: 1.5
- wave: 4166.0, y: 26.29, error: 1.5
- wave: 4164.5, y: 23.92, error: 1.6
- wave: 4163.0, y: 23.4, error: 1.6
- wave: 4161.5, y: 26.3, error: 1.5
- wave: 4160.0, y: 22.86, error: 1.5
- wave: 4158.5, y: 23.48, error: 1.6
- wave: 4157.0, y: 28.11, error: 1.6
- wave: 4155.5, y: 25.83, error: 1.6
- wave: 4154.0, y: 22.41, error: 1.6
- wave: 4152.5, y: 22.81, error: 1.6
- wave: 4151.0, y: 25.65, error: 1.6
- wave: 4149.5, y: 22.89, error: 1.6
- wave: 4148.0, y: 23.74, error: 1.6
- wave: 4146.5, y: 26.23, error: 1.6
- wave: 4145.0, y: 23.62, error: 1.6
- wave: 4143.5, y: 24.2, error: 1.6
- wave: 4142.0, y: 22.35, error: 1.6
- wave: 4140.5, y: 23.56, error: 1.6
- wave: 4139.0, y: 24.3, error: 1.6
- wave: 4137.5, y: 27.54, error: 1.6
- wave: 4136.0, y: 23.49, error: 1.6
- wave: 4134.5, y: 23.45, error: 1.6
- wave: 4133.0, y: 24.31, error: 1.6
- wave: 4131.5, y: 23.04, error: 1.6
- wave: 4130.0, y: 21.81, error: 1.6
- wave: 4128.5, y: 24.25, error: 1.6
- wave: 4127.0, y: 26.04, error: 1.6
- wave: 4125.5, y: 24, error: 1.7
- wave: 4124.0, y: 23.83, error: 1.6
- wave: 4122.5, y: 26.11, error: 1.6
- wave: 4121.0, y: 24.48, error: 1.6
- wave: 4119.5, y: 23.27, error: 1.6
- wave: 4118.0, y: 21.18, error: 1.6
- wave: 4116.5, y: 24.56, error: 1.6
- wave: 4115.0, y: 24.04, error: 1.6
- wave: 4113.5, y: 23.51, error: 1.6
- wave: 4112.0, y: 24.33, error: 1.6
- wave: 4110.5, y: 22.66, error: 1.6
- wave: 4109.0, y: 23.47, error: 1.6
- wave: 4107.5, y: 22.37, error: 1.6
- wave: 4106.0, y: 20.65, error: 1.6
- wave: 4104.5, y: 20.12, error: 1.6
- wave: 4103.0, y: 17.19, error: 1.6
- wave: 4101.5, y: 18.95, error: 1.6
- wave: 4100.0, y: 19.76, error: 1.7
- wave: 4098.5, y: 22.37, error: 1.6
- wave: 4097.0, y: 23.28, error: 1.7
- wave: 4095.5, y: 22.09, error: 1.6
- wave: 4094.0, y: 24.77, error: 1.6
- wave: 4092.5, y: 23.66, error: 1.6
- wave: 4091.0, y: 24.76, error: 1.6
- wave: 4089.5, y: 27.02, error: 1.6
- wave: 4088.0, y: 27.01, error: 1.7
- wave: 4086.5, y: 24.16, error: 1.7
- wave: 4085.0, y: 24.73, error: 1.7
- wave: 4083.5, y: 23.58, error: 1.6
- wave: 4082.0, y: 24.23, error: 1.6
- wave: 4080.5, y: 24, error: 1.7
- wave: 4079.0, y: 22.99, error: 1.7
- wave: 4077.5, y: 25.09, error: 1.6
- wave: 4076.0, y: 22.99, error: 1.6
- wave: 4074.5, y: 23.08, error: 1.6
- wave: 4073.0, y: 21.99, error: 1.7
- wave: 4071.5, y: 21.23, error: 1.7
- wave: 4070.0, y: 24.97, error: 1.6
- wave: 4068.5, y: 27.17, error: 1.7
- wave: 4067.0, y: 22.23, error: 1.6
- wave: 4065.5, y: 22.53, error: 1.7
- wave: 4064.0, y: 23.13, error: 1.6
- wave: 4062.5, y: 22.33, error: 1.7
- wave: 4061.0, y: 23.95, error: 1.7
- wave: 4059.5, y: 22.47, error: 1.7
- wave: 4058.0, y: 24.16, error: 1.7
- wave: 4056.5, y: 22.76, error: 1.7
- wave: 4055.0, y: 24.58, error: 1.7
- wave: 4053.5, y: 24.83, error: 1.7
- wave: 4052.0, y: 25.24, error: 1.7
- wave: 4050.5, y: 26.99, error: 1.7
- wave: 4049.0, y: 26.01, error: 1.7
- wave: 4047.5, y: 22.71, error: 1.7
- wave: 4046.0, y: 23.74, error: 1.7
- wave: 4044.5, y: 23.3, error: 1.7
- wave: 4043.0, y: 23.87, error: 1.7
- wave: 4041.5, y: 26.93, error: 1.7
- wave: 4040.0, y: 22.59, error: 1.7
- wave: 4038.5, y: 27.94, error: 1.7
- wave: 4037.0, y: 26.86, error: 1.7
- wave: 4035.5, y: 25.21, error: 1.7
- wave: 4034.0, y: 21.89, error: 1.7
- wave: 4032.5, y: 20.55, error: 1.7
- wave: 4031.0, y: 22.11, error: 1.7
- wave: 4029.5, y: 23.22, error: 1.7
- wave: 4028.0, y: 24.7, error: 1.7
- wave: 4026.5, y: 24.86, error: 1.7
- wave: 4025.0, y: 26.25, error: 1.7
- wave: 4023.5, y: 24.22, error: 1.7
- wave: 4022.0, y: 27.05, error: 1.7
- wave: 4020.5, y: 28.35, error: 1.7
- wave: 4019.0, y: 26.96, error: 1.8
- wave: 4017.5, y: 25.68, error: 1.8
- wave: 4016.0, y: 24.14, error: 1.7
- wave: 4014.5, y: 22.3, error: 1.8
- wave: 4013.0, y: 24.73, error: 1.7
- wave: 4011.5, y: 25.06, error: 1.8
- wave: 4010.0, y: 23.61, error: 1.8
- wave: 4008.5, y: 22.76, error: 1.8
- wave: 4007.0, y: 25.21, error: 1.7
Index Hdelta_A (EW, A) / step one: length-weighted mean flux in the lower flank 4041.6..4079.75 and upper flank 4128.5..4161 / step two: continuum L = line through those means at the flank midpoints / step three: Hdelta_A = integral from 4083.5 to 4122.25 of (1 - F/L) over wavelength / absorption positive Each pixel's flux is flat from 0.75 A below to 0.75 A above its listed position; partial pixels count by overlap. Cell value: 1.5 A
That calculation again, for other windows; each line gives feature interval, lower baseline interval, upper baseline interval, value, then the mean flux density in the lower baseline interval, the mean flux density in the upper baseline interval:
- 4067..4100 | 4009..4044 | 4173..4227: 0.85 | 24.7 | 24.2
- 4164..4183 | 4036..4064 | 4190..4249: 0.97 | 24.5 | 25.1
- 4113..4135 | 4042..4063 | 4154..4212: 0.27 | 24.1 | 24.2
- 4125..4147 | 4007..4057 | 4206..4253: 0.80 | 24.6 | 25.4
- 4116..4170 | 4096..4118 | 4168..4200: -3.35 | 21.9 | 23.9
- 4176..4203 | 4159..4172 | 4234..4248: 1.30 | 24.2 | 27.1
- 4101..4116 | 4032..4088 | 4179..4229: 1.42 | 24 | 24.3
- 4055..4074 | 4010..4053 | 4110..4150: 0.93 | 24.7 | 24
